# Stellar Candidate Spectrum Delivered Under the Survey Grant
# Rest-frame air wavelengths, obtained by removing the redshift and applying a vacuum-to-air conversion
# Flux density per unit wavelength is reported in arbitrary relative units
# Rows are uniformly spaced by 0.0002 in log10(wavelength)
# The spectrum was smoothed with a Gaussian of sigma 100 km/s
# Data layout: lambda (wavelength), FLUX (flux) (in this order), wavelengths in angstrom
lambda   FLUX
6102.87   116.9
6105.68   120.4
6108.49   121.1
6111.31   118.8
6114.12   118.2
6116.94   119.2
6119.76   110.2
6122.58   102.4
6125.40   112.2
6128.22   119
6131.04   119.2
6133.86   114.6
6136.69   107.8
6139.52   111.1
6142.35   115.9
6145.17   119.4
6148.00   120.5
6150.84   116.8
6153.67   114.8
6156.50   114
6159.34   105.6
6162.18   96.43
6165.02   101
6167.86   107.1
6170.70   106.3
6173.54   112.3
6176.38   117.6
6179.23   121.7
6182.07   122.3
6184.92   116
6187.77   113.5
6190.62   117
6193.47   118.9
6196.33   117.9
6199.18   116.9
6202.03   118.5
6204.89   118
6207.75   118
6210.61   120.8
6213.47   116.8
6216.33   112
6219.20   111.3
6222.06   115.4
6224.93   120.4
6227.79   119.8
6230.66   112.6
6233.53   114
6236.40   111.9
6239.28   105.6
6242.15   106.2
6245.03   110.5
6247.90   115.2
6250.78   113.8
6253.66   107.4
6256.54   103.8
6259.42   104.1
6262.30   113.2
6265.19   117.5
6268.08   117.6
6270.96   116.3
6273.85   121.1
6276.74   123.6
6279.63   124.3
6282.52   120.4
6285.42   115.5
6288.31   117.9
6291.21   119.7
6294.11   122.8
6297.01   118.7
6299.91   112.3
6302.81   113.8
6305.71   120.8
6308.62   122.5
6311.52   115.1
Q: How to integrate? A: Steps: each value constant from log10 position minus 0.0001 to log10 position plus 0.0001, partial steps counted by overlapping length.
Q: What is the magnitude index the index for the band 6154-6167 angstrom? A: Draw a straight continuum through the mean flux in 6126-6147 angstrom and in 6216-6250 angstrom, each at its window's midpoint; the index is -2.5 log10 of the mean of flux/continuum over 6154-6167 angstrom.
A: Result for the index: 0.09 mag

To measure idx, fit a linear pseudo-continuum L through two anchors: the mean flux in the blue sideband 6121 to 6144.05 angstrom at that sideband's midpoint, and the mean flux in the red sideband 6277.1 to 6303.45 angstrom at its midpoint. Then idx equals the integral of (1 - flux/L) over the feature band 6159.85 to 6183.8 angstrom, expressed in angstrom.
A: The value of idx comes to 0.8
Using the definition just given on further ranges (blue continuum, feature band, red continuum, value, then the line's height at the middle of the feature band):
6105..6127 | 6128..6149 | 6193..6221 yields 0.0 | 116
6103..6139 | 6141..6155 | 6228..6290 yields -0.3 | 115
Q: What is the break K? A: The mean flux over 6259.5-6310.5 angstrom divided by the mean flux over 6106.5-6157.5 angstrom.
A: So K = 1.03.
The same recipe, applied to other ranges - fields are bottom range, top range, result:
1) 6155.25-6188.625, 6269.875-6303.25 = 1.07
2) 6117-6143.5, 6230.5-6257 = 0.98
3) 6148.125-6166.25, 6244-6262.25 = 1.00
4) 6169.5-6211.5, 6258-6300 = 1.01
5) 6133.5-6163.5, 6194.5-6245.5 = 1.02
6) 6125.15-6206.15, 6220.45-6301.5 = 1.01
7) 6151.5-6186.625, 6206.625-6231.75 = 1.04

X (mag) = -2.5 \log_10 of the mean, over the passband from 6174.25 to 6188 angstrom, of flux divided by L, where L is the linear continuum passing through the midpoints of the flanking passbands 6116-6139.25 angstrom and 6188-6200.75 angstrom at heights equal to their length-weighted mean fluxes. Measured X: -0.02 mag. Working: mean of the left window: 113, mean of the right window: 117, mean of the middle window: 118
